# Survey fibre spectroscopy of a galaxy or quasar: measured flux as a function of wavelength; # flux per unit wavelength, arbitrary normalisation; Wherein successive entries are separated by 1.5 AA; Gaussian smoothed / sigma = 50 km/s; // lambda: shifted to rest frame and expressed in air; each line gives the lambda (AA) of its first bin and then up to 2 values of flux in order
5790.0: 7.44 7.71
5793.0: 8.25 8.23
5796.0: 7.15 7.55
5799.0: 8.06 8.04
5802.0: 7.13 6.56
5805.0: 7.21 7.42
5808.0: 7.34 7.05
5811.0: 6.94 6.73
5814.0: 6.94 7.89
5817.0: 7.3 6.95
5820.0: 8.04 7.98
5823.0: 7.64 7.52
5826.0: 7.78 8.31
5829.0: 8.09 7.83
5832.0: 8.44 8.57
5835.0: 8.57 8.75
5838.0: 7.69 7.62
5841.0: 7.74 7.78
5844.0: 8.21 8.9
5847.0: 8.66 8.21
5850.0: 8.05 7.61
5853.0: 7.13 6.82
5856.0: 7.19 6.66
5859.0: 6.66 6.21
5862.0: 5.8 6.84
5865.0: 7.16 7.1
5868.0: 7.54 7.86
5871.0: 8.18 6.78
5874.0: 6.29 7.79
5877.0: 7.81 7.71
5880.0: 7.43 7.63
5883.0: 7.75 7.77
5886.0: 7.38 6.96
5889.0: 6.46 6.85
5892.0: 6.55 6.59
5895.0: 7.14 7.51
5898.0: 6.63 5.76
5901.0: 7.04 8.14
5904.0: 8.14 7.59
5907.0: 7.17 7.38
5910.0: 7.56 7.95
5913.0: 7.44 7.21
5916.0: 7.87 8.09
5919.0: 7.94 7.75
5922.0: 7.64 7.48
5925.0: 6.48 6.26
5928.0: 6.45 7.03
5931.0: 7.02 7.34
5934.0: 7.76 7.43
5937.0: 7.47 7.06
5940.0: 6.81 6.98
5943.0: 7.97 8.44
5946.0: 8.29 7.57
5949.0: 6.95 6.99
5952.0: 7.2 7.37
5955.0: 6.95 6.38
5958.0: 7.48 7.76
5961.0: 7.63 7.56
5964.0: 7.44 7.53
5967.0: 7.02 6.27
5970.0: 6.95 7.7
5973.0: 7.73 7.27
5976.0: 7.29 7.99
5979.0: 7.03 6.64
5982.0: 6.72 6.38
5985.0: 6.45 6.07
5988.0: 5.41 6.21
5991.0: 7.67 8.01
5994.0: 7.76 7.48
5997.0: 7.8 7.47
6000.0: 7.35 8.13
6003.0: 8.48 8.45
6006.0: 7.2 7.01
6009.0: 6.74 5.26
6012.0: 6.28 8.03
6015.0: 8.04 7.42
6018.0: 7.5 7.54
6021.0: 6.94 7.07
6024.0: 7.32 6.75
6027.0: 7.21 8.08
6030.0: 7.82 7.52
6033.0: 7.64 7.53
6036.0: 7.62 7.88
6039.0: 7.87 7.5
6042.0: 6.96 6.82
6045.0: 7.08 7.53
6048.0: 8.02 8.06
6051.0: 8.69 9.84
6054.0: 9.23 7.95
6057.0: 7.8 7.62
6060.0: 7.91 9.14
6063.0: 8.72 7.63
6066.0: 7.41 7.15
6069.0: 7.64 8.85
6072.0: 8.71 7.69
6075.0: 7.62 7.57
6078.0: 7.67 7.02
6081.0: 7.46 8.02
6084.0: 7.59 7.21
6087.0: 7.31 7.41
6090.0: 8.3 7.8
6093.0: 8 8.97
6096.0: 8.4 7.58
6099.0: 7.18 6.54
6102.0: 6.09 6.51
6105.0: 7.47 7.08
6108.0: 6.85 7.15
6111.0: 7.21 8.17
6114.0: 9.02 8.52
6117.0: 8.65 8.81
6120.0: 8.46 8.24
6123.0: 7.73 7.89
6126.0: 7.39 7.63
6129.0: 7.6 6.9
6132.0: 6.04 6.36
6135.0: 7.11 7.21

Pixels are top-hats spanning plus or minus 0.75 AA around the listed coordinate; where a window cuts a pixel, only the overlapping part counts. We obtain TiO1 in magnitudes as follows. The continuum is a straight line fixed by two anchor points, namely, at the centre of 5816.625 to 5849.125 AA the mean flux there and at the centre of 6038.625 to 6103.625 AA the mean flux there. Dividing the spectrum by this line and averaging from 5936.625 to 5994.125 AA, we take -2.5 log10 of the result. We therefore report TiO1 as 0.10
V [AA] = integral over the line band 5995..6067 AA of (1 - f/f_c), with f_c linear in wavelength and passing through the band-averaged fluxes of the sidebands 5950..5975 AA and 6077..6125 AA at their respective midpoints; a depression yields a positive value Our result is -1.73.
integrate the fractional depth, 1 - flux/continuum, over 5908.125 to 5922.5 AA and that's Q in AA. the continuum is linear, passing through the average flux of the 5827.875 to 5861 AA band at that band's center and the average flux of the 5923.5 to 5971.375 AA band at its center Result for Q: -0.5 AA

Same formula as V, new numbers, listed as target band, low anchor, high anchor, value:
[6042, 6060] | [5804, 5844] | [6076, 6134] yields -0.9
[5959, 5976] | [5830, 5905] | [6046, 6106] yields 0.6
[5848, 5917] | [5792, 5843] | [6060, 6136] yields 3.9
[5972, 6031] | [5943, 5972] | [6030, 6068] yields 2.9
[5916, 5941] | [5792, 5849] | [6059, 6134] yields 1.5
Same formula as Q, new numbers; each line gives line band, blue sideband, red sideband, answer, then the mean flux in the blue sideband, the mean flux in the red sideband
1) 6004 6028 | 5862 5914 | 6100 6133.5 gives 0.8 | 7.27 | 7.52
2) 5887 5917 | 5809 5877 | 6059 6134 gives 1.5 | 7.56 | 7.69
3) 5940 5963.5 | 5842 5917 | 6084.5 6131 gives 0.1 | 7.34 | 7.68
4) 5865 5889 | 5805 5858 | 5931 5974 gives 0.5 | 7.72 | 7.35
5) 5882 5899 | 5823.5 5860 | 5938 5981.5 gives 1.3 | 7.85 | 7.32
